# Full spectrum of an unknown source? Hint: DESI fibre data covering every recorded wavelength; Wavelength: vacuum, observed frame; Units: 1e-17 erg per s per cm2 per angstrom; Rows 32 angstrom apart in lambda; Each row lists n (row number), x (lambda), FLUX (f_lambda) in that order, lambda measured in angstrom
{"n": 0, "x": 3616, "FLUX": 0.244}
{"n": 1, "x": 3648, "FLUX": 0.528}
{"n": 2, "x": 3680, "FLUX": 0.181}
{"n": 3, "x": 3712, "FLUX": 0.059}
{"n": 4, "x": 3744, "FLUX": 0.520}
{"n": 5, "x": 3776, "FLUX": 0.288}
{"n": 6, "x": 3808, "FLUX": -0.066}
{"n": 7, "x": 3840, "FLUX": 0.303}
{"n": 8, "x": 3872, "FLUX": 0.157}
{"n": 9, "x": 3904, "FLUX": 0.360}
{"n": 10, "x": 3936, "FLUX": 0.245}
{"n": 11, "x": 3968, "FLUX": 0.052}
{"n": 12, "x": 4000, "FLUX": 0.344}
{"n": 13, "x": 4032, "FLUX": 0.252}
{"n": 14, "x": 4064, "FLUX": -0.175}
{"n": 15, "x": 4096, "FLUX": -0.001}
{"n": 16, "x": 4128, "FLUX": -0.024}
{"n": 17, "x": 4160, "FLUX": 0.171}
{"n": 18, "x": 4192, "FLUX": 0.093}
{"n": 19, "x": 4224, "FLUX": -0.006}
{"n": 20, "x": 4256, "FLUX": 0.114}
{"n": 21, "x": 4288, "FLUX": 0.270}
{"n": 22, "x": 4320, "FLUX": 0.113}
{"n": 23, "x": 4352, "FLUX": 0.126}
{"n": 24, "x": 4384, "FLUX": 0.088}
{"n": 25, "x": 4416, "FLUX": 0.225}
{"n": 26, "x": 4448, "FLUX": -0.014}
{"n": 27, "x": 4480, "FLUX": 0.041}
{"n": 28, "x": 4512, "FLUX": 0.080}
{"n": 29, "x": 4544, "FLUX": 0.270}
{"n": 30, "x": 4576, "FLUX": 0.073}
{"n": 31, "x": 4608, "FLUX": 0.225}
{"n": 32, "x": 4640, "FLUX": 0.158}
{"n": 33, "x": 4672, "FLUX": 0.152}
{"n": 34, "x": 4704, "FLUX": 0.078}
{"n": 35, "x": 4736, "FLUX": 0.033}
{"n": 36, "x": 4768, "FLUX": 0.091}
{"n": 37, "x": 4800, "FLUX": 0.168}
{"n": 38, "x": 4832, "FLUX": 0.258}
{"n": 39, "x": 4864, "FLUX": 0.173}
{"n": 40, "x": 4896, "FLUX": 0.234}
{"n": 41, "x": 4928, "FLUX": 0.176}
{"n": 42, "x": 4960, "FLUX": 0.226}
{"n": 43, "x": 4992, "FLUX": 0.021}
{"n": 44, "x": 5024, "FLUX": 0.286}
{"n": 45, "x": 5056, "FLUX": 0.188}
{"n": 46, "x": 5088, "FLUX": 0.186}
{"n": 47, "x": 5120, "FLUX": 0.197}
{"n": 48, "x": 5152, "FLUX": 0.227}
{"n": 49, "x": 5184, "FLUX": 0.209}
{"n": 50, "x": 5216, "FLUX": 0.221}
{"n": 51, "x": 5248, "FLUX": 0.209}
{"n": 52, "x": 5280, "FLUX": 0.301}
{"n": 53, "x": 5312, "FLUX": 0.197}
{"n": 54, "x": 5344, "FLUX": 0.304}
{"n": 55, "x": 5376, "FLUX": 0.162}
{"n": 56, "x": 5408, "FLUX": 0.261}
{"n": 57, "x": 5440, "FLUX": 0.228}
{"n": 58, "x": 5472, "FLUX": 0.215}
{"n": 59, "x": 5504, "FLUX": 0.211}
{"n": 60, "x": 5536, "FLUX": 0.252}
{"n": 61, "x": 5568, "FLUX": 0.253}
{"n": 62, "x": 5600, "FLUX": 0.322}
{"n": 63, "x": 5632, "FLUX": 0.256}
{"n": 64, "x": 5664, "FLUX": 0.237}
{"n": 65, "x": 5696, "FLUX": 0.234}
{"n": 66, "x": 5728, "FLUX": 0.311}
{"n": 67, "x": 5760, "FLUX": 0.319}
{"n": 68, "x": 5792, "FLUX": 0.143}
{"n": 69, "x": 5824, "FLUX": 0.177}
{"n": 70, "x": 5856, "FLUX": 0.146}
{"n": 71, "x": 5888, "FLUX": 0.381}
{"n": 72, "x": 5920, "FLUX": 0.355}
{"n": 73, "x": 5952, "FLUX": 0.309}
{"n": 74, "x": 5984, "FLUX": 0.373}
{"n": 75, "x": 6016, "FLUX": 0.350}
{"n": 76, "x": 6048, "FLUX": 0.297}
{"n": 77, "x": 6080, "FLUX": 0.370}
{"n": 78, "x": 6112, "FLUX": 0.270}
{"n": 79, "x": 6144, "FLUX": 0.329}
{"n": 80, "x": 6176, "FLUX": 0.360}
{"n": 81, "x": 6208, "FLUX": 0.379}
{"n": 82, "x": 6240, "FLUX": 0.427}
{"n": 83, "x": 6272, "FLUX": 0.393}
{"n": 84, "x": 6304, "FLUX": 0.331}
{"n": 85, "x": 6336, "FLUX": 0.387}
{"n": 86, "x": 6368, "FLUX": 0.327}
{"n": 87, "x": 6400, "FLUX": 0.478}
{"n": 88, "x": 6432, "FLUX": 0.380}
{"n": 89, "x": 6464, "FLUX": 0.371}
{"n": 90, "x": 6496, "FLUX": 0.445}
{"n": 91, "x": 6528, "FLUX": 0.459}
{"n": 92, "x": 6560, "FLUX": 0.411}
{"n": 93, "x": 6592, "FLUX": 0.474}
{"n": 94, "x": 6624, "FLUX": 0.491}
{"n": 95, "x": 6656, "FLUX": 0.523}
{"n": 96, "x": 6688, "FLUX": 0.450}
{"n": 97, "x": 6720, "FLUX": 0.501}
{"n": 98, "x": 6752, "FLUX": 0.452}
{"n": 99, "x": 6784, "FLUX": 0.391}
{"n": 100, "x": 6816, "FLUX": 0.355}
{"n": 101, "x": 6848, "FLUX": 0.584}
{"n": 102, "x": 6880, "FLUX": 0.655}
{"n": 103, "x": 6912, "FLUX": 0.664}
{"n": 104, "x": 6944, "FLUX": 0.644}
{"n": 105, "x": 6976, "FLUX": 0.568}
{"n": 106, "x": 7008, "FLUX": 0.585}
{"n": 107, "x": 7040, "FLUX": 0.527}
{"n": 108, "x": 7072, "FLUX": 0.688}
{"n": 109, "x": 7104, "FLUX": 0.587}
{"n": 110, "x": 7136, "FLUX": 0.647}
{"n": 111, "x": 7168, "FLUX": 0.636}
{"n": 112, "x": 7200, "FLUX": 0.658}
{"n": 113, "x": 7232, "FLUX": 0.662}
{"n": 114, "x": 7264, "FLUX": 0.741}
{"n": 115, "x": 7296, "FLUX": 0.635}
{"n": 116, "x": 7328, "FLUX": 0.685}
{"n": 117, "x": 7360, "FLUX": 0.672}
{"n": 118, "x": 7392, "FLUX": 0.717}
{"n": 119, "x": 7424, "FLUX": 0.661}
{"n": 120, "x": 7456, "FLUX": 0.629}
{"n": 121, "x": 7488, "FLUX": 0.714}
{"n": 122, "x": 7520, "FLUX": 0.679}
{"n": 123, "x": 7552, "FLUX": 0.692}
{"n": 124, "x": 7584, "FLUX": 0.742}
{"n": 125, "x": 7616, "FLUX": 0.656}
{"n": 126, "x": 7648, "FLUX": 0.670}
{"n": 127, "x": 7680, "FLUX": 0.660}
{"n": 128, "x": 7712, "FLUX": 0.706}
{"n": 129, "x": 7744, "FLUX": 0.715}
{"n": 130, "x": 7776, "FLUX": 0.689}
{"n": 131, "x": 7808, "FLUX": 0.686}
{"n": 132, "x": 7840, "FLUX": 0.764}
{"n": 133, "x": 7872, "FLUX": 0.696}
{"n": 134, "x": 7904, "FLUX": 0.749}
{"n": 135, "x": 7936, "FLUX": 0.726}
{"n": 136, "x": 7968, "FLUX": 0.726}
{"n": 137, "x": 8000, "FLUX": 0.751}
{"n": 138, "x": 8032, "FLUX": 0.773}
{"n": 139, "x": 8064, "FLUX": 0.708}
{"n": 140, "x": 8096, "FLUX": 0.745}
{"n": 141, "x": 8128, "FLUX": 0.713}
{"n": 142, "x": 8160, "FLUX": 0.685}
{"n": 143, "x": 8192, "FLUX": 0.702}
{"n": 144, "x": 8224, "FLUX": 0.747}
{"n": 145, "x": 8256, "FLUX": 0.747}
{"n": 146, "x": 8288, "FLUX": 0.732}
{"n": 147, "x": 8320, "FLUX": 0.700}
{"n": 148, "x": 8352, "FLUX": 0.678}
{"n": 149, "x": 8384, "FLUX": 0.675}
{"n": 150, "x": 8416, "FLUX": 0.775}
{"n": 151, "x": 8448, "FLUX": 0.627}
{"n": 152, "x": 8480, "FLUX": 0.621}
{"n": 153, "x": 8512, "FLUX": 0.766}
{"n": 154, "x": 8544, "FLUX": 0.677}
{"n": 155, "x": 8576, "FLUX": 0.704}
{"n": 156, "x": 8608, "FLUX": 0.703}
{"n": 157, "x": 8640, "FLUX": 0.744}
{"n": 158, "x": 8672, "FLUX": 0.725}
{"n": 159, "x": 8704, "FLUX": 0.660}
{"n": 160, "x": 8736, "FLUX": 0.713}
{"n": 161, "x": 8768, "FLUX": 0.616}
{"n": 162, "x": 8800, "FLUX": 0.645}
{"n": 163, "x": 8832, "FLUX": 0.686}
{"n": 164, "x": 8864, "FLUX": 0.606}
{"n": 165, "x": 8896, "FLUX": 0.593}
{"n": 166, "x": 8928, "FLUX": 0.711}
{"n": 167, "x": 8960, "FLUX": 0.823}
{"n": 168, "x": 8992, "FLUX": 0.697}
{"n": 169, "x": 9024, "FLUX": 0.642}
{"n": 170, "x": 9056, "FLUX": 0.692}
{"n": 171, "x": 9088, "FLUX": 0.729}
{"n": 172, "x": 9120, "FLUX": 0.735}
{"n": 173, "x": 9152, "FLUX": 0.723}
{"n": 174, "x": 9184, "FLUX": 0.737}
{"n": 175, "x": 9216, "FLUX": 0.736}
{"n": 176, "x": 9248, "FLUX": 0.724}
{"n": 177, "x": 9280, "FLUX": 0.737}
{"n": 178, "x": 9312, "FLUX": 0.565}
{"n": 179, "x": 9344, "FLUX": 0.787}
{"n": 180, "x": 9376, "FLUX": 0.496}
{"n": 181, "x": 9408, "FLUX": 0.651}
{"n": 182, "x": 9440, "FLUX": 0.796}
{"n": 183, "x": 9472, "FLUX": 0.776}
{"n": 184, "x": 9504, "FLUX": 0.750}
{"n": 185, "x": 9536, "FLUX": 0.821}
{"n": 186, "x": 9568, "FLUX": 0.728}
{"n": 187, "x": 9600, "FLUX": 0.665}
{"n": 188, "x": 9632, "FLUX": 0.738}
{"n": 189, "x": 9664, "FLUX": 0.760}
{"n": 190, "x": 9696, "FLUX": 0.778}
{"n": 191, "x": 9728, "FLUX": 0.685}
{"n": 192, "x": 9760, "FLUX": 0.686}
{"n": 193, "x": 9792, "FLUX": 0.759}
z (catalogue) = 0.713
